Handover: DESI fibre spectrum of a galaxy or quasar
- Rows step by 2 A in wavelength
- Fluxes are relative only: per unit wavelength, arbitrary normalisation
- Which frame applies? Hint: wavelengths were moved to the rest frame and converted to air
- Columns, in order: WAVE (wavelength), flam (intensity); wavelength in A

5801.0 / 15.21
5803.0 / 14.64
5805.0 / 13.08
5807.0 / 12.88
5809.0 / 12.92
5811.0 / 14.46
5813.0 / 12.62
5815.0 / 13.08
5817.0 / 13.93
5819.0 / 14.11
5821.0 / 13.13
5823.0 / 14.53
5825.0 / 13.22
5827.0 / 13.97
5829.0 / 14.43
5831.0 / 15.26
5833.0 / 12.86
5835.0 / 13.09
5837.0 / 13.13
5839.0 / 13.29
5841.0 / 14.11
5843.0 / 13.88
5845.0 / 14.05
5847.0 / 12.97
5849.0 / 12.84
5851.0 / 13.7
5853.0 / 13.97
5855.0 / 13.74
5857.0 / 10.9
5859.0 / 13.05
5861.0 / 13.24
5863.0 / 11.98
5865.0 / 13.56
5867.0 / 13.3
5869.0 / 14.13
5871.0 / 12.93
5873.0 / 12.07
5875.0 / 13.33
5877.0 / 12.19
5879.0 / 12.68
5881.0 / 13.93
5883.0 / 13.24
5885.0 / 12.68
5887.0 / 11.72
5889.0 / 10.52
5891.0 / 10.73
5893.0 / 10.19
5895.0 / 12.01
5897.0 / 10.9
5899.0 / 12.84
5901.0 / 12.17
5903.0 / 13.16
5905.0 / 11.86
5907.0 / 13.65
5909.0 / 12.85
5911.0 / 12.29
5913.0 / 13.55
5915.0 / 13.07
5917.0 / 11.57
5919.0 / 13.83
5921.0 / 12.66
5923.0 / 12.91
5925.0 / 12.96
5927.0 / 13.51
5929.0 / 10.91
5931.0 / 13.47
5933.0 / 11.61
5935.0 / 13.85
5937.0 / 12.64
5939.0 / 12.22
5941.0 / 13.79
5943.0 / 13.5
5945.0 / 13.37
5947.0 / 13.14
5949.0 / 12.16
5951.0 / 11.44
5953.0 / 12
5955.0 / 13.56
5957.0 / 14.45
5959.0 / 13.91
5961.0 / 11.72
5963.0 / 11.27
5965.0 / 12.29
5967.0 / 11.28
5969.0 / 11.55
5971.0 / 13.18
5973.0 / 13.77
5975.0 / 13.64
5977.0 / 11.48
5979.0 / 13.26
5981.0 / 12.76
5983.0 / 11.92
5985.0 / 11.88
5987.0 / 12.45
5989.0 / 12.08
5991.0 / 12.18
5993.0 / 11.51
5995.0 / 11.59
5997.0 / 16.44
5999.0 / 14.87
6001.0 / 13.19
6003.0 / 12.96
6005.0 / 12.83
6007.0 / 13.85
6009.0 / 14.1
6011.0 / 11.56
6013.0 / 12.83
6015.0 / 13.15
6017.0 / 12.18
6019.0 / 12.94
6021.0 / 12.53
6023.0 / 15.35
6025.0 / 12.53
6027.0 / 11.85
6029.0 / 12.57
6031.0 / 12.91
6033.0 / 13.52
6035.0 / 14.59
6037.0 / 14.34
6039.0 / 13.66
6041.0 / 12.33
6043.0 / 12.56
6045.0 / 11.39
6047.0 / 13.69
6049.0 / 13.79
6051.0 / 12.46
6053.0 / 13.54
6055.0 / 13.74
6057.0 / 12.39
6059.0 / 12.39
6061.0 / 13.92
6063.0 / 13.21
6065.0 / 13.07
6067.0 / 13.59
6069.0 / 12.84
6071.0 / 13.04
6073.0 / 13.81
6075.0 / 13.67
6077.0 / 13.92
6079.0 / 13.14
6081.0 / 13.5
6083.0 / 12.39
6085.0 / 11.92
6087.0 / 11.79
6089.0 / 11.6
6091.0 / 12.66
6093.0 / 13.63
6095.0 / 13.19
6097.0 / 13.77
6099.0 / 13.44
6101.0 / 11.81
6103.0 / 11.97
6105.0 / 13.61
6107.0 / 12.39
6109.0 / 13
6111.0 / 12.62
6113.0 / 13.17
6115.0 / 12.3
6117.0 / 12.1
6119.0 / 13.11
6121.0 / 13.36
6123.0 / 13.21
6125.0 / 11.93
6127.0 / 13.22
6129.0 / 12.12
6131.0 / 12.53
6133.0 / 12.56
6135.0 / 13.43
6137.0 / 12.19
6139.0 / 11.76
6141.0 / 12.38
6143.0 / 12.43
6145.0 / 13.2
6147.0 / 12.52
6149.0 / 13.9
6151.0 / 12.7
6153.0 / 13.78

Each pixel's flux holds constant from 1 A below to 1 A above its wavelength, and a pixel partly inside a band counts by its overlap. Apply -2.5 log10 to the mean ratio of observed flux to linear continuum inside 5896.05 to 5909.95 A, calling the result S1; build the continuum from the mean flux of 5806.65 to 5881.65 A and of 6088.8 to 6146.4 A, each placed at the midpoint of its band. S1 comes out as 0.06 mag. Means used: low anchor 13.4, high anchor 12.7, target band 12.5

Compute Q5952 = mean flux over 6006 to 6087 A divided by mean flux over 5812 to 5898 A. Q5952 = 1.0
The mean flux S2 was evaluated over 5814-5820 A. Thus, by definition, 13.7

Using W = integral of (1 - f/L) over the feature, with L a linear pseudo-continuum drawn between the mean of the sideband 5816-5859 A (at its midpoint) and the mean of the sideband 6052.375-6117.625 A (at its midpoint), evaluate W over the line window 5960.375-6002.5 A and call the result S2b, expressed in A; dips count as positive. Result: 1.9 A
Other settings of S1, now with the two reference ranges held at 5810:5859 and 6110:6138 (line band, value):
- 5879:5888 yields 0.044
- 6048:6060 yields -0.012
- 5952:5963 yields 0.019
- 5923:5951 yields 0.037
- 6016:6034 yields 0.005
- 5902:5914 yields 0.036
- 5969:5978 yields 0.024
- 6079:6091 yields 0.040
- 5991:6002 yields -0.027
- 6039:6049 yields 0.017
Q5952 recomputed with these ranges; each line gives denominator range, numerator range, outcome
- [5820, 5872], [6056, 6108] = 0.96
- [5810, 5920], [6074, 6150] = 0.98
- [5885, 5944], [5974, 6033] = 1.04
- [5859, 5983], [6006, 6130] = 1.03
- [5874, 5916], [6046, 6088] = 1.06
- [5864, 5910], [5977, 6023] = 1.03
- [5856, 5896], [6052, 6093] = 1.05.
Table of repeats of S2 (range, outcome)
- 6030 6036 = 13.7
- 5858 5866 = 13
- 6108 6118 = 12.6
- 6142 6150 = 13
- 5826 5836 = 13.9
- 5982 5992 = 12.1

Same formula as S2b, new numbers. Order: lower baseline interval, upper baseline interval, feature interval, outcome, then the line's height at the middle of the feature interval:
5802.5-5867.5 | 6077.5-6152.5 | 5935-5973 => 1.3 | 13.1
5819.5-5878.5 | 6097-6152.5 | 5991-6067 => -1.1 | 12.9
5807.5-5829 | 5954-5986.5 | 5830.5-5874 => 0.5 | 13.4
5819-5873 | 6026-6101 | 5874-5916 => 3.1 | 13.3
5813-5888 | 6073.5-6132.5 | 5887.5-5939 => 3.1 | 13.2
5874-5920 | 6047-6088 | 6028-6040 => -0.6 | 13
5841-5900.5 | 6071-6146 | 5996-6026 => -1.6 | 12.7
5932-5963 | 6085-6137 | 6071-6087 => -0.4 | 12.7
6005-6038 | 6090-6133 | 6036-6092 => -0.1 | 13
